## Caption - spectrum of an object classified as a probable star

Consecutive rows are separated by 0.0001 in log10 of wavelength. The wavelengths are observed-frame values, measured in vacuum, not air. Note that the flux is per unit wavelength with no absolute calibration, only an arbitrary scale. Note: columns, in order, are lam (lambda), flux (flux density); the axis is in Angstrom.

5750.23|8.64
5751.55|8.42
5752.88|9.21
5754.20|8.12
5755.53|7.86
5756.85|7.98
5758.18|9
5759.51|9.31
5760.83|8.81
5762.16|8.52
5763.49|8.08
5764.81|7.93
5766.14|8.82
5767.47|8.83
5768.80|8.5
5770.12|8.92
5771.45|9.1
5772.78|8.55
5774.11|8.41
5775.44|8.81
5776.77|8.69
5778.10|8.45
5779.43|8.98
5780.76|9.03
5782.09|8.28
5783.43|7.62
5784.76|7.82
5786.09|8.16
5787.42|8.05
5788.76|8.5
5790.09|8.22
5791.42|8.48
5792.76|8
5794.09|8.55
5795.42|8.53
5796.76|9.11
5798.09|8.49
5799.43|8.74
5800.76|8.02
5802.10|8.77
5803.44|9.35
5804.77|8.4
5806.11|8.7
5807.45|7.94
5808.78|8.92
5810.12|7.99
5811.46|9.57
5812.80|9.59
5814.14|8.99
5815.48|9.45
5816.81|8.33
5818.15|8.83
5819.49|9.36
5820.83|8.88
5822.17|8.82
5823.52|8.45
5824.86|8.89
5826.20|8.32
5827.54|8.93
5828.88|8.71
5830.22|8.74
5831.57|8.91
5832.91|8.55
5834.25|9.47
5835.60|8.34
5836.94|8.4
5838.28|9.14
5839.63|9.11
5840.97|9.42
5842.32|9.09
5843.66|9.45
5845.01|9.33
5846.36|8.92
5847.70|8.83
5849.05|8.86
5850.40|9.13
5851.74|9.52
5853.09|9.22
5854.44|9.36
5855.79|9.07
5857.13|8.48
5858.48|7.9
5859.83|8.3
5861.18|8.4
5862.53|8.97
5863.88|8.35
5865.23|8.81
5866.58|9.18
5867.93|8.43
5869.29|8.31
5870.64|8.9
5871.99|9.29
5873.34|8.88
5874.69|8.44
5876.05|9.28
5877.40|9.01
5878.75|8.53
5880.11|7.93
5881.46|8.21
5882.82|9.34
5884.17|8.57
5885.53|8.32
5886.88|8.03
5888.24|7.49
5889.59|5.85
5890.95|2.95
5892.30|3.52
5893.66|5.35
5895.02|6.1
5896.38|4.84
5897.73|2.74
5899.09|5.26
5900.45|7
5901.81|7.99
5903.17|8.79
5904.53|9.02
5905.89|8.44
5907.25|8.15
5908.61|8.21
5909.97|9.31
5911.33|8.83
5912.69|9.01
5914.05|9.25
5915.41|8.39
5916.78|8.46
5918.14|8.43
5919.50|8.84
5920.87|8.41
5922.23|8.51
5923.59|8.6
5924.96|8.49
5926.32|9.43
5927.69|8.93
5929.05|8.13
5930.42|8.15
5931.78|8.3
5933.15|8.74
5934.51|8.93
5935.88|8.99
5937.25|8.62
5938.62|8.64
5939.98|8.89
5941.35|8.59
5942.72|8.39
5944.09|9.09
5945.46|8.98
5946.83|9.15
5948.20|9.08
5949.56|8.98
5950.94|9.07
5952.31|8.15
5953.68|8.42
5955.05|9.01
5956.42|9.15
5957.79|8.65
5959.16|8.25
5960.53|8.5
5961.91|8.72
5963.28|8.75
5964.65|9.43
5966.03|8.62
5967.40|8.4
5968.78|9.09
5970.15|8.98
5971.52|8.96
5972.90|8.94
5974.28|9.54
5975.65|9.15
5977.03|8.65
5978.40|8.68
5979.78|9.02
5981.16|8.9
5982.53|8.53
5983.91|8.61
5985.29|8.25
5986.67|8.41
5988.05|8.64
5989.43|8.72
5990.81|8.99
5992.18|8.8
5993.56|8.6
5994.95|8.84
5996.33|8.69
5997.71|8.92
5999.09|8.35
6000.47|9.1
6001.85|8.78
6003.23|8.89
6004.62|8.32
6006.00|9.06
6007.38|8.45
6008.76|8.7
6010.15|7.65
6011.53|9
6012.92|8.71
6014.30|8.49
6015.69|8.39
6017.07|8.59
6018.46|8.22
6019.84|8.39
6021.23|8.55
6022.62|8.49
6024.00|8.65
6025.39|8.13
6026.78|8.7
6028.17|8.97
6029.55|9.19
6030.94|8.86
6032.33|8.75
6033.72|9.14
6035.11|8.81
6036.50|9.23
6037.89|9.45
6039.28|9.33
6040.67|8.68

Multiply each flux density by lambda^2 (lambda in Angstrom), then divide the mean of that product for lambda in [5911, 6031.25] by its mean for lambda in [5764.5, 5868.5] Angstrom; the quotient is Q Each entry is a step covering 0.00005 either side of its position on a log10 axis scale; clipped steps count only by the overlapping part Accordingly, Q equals 1.1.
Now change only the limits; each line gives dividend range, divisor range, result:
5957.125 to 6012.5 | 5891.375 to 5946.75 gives 1.11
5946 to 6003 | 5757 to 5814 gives 1.09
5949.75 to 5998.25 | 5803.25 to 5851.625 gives 1.04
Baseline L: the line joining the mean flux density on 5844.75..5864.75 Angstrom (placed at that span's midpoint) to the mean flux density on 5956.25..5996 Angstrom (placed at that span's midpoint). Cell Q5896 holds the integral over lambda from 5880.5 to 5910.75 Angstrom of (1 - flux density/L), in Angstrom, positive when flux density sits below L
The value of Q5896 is 6.3 Angstrom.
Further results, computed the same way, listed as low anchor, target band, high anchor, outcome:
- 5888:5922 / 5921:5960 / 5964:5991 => -3.5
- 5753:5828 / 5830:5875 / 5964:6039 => -1.2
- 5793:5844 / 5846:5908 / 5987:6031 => 6.0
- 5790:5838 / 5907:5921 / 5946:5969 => 0.1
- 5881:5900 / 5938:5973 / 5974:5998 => -3.9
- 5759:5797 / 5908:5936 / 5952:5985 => 0.2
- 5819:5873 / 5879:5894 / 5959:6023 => 3.2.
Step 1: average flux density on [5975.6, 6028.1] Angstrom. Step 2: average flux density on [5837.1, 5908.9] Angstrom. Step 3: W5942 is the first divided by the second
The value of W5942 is 1.1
